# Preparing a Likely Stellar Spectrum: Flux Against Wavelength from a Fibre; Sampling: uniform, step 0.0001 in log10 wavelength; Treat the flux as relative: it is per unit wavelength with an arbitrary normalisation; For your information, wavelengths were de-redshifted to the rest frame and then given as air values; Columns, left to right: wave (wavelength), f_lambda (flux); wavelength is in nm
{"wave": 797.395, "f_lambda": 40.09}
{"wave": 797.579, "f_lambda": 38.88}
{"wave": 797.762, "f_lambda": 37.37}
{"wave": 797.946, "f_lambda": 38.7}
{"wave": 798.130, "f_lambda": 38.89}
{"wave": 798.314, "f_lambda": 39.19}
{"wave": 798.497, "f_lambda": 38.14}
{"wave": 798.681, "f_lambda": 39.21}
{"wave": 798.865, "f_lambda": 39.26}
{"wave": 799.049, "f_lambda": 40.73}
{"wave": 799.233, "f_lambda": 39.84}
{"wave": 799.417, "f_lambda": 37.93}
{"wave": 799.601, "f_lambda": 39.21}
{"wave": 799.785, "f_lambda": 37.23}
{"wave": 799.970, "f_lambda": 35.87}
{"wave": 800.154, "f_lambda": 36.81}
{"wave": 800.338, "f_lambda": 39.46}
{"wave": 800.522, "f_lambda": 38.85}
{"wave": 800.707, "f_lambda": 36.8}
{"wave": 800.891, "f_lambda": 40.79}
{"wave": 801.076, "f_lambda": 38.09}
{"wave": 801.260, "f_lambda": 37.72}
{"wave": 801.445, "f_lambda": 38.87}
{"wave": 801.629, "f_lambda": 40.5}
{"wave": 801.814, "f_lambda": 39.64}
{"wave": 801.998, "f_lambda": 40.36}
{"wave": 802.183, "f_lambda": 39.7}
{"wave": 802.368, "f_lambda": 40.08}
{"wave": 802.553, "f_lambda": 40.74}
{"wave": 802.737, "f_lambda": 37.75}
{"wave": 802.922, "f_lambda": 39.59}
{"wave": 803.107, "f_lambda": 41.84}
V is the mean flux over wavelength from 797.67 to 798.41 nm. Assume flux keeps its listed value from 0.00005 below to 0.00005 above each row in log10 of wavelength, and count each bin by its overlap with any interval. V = 38.6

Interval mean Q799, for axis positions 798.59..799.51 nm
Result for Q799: 39.4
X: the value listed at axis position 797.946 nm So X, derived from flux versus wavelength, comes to 38.7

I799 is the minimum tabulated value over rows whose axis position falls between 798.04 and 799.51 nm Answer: 37.93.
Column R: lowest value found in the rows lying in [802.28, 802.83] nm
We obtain 37.75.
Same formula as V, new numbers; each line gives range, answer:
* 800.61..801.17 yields 38.5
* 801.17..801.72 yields 39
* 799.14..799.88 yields 38.5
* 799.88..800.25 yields 36.4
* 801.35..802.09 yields 39.9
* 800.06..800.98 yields 38.6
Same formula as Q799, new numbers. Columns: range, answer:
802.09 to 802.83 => 39.6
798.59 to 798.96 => 39.2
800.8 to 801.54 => 38.9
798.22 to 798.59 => 38.7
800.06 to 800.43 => 38.2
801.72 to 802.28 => 39.9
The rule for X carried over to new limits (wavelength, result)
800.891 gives 40.79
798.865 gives 39.26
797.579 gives 38.88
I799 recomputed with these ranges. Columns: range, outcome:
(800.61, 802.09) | 36.8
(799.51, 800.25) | 35.87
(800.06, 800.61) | 36.81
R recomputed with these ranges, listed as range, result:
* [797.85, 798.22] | 38.7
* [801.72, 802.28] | 39.64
